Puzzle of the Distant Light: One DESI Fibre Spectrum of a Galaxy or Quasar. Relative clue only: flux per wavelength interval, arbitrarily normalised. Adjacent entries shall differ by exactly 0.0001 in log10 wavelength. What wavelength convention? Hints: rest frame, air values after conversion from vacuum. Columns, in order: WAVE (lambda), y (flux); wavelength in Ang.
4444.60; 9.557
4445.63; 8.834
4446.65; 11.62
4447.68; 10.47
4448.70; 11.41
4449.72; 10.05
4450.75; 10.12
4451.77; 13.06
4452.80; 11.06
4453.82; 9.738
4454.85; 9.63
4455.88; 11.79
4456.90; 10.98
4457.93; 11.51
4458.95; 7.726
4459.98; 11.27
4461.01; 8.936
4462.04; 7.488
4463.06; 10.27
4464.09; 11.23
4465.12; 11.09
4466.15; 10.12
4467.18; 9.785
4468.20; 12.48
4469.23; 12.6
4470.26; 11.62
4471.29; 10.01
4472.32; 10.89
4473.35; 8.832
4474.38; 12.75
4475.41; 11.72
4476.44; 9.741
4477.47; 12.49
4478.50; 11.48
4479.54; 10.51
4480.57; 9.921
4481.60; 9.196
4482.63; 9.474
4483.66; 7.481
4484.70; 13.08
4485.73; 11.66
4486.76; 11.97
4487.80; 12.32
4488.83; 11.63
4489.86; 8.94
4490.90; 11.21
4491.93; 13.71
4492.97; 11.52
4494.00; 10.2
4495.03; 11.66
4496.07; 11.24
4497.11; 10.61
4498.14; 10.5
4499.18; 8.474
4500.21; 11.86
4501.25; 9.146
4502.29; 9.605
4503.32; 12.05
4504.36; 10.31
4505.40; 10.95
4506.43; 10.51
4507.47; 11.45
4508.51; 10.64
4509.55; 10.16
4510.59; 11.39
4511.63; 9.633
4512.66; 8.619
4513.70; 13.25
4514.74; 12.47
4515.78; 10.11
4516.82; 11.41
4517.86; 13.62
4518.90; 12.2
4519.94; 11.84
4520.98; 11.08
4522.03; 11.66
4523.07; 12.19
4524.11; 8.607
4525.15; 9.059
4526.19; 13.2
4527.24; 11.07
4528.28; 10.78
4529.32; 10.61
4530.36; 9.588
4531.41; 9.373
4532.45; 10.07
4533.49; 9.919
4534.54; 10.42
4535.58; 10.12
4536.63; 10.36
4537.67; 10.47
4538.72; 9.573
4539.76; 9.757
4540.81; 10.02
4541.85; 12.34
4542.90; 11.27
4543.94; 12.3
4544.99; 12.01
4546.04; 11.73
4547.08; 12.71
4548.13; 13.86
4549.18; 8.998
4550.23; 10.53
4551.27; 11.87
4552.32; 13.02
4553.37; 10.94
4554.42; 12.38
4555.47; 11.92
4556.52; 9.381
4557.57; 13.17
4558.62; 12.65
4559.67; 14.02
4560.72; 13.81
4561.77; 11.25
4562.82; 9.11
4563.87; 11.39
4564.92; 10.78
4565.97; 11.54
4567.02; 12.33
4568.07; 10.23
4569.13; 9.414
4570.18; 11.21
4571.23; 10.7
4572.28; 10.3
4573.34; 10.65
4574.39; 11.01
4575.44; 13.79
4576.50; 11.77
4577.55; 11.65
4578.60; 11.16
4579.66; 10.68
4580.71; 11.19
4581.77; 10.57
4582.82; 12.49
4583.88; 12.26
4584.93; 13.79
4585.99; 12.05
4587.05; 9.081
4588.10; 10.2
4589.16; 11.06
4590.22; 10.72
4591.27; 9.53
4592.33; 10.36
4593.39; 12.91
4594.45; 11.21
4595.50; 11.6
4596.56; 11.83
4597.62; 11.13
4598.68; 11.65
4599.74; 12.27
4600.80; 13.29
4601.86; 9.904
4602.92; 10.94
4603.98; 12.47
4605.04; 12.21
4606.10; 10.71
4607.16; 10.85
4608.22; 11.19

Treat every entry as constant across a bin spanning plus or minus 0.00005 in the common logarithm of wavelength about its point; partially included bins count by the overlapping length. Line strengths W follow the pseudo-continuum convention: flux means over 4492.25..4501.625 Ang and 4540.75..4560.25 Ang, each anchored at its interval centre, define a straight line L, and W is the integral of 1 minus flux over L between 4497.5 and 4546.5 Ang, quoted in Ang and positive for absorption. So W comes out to 1.89 Ang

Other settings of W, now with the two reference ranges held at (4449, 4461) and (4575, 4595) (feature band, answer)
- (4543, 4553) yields -0.63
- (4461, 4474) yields 0.19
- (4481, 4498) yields -0.30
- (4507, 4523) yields -0.55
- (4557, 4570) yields -0.43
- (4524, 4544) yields 1.13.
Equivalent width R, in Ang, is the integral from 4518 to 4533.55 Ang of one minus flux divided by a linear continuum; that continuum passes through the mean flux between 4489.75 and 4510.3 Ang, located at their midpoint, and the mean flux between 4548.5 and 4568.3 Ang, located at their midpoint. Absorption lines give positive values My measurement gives 0.4 Ang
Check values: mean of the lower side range 10.8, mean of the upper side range 11.6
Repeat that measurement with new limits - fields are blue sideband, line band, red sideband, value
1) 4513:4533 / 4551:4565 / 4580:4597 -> -0.8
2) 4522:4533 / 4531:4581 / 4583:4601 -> -1.4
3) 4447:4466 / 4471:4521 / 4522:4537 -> -2.4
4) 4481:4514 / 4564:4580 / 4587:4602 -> -0.1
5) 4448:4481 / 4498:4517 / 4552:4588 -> 0.6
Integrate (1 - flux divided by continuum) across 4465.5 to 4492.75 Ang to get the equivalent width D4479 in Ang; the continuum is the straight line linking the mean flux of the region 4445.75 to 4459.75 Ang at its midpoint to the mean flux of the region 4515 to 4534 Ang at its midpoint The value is -0.58 Ang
